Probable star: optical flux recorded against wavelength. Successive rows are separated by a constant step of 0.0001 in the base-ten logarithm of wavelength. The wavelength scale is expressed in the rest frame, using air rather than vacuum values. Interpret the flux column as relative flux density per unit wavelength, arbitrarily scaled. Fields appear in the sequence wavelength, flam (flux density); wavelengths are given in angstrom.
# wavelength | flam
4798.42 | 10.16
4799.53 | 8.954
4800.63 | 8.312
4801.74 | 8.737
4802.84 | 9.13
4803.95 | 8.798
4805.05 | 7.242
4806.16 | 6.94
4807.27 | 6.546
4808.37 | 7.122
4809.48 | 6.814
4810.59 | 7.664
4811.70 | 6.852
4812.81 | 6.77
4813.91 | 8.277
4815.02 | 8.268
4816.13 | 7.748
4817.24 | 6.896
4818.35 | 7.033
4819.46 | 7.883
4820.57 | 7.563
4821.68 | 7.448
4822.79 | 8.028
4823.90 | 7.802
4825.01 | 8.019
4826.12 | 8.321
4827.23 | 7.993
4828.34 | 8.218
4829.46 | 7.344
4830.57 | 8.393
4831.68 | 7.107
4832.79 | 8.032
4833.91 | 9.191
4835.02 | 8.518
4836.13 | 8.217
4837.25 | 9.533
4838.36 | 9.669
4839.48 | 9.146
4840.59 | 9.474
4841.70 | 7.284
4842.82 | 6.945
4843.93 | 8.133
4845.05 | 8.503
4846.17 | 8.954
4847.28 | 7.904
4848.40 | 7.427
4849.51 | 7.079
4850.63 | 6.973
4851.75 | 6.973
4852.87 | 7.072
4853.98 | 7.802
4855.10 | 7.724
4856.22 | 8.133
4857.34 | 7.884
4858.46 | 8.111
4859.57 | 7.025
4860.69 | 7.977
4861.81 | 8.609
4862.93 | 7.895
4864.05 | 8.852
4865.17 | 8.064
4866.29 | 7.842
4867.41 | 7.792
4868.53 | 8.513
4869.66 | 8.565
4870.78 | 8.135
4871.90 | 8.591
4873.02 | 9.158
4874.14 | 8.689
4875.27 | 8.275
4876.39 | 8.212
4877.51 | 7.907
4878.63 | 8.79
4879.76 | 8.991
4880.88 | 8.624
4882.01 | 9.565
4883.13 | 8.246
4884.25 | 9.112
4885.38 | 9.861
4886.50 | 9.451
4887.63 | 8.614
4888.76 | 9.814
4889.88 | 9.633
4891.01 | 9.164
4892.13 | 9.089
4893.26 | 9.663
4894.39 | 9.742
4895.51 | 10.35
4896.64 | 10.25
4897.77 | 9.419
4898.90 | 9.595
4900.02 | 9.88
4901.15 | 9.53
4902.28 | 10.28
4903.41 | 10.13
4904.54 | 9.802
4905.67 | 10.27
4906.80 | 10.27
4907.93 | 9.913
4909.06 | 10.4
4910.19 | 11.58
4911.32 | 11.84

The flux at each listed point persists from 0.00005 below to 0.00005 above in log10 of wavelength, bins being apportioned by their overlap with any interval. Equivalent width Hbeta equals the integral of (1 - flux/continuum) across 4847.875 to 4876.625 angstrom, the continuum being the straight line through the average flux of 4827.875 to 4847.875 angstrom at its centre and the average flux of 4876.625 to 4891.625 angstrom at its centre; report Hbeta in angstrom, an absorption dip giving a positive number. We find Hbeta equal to 2.5 angstrom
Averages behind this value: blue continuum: 8.36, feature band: 7.97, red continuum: 9.04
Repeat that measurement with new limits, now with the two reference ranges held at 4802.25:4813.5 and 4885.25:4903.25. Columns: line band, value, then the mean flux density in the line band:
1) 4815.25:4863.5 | 1.5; 7.96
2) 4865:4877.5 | 1.0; 8.34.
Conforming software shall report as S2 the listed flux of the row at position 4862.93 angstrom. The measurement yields 7.895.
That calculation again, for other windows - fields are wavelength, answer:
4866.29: 7.842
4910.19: 11.58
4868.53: 8.513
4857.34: 7.884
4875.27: 8.275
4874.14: 8.689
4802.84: 9.13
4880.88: 8.624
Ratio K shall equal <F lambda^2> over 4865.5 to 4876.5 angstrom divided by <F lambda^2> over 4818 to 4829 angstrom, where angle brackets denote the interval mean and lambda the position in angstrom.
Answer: 1.1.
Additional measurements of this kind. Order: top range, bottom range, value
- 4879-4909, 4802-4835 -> 1.28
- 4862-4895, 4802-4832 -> 1.18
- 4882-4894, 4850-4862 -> 1.23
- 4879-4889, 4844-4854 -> 1.21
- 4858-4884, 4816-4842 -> 1.05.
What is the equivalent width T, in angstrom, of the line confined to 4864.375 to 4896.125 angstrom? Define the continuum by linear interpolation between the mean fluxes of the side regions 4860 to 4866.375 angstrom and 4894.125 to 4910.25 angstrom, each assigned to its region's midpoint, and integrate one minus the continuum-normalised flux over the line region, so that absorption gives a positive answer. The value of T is 0.5 angstrom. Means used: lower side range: 8.21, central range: 8.88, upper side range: 10.1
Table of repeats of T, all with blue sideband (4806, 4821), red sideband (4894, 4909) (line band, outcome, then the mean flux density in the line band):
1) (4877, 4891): 0.58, 9.06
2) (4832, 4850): -0.49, 8.36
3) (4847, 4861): 1.66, 7.53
